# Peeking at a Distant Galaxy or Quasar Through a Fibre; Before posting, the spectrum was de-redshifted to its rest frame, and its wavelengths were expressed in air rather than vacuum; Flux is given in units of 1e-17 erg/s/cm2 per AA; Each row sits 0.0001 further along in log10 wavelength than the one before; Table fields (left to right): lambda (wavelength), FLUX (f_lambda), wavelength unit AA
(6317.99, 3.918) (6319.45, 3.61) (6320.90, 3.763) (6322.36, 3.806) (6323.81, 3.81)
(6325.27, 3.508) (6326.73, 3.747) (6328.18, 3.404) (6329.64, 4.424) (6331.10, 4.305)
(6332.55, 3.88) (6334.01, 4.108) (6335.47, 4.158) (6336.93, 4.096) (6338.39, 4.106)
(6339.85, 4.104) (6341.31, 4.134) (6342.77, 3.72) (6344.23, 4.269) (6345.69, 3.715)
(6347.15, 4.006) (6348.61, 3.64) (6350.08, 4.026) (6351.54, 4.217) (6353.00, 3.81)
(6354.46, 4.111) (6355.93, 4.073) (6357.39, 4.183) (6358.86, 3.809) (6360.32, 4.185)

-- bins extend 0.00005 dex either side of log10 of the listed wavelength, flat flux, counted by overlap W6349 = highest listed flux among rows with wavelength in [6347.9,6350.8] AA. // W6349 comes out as 4.026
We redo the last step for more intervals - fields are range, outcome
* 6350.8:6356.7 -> 4.217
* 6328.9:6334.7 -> 4.424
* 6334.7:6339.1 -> 4.158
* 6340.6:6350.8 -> 4.269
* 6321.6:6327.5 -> 3.81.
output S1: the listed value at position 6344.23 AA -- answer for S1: 4.269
